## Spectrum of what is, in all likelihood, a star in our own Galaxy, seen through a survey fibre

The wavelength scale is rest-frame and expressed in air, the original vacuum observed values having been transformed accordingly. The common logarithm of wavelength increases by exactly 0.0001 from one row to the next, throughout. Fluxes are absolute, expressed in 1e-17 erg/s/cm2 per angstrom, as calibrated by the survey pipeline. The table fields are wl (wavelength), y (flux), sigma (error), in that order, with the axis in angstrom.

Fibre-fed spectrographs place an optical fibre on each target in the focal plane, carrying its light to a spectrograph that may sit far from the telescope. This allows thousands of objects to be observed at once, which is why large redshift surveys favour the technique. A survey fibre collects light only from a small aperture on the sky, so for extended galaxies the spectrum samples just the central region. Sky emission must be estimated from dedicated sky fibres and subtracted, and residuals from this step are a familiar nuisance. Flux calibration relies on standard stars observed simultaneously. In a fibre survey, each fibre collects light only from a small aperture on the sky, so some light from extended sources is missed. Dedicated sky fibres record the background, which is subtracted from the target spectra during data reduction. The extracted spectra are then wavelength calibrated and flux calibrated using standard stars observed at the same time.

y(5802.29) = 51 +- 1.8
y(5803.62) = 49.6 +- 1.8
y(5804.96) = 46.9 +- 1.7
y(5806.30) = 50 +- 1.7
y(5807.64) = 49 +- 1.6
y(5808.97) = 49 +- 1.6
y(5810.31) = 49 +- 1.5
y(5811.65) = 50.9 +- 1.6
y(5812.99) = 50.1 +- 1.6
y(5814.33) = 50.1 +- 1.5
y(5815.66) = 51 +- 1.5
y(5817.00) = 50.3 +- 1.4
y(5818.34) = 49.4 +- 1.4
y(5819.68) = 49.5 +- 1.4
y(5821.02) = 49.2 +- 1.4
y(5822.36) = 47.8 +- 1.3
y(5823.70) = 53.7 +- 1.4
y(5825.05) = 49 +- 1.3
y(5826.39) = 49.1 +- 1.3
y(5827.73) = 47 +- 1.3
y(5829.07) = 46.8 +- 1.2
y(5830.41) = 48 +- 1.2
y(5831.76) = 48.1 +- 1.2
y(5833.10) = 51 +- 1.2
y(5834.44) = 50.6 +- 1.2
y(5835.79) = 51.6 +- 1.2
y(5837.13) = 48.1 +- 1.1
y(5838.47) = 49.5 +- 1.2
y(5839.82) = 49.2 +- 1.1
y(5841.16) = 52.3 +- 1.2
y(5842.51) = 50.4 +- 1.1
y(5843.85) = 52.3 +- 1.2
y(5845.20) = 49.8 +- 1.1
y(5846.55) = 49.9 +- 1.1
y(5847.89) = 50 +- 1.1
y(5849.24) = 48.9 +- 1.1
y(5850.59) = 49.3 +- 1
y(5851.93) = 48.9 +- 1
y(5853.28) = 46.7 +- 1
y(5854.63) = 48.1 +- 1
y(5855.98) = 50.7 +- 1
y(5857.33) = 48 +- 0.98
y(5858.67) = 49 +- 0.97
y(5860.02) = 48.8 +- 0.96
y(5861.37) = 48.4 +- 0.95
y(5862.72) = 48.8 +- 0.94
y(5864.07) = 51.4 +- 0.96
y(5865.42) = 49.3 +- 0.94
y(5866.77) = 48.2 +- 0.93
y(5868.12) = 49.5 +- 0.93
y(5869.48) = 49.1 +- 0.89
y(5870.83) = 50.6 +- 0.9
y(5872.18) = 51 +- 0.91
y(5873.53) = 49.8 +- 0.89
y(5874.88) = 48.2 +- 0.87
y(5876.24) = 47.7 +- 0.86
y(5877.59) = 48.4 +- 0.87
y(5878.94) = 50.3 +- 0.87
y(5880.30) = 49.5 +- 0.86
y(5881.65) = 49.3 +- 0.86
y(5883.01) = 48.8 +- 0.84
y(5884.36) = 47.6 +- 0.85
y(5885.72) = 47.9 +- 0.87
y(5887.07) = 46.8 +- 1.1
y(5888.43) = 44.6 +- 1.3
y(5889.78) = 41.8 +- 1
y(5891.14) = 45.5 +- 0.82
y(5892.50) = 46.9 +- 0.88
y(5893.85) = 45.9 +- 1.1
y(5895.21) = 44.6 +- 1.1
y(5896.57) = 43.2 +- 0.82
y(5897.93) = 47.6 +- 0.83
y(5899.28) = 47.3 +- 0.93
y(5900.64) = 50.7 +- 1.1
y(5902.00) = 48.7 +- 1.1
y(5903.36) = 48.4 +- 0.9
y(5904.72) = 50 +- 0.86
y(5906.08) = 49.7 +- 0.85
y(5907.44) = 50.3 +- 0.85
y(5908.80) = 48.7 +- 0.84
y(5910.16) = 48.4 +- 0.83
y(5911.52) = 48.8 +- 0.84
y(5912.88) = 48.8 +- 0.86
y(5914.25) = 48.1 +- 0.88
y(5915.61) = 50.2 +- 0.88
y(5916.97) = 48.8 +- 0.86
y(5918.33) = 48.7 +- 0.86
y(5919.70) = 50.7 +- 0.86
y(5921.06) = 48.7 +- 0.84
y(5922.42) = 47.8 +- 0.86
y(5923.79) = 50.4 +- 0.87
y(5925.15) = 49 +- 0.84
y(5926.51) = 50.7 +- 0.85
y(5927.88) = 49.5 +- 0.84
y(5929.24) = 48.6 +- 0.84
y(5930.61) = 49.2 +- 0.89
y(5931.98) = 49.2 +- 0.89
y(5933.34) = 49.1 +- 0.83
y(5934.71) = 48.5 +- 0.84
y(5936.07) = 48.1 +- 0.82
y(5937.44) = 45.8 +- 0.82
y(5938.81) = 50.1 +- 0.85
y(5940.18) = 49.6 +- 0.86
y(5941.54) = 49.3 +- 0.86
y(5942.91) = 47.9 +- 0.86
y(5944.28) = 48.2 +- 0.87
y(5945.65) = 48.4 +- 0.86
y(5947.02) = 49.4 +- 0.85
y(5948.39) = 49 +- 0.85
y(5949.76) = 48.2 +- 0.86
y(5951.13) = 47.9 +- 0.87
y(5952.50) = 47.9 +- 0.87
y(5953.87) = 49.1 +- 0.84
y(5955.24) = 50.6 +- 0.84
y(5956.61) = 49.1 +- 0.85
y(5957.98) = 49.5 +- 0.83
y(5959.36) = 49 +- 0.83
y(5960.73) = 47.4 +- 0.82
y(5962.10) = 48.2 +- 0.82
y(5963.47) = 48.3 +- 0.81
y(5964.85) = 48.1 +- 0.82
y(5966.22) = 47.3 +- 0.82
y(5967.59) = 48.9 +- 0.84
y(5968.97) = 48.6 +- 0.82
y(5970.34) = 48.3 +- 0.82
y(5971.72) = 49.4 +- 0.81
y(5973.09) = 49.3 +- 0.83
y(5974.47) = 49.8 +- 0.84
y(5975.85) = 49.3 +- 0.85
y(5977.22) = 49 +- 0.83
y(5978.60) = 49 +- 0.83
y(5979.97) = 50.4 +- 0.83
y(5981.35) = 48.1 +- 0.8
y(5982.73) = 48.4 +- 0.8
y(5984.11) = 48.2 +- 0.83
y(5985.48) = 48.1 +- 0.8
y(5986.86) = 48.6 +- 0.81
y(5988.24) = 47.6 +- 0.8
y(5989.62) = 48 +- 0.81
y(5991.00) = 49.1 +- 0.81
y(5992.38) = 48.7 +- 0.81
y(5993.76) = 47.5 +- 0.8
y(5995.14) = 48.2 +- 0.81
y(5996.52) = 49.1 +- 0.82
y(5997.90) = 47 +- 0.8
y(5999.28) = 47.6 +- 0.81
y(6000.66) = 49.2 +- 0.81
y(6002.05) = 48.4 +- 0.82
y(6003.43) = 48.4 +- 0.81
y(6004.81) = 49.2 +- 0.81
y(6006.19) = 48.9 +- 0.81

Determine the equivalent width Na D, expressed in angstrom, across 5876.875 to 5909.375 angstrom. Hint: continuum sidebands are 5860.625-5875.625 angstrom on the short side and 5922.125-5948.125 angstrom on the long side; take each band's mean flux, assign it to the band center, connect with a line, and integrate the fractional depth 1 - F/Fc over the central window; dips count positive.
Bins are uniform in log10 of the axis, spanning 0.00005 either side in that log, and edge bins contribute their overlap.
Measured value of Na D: 1.1 angstrom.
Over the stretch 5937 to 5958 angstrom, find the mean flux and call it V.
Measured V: 48.8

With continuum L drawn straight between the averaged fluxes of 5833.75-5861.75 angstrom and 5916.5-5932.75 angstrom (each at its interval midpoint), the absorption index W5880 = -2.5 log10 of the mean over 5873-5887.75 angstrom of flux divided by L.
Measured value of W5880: 0.02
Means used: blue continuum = 49.6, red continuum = 49.3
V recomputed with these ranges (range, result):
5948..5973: 48.6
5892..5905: 47.3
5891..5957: 48.6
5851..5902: 48.1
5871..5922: 48.1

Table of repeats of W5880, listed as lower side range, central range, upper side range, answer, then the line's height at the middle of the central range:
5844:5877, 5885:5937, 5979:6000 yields 0.016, 48.9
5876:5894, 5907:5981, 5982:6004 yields -0.025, 47.8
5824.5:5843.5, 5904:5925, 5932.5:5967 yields -0.008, 48.8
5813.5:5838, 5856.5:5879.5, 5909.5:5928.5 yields 0.003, 49.3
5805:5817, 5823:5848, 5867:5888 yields -0.008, 49.4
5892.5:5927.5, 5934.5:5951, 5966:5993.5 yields 0.002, 48.6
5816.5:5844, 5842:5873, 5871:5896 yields -0.020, 48.5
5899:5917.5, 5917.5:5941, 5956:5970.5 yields -0.005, 48.8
